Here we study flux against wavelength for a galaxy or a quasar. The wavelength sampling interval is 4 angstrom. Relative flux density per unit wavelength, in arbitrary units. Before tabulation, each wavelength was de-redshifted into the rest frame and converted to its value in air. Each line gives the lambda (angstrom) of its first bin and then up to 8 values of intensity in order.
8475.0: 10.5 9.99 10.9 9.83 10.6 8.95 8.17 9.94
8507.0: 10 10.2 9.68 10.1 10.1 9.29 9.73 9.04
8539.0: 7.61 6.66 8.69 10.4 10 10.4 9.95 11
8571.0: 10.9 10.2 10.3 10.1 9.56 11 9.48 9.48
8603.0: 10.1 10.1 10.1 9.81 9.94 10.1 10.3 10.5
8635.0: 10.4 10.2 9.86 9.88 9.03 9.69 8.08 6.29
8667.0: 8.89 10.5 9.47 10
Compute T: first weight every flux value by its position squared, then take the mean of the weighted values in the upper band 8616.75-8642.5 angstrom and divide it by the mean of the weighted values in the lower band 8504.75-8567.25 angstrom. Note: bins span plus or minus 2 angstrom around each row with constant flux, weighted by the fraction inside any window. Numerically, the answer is 1.1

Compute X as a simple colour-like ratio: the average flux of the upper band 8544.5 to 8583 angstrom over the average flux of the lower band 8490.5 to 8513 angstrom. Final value 1.06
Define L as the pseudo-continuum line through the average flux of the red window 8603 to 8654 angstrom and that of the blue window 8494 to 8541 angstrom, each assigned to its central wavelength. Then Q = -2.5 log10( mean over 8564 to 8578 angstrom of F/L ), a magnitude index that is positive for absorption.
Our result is -0.098 mag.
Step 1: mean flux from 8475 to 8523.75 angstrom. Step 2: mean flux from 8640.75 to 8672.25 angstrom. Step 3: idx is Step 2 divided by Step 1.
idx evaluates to 0.9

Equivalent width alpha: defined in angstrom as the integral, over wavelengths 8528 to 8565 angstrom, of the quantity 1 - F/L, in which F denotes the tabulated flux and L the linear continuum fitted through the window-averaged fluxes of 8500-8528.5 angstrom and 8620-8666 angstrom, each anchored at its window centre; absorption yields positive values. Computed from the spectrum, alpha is 2.23 angstrom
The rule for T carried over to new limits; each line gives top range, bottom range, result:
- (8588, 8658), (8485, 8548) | 1.10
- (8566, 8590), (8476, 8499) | 1.07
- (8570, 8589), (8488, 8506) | 1.10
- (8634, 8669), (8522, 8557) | 1.04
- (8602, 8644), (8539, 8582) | 1.05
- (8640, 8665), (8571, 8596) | 0.88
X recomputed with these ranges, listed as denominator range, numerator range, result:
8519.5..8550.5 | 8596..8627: 1.12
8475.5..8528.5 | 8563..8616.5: 1.03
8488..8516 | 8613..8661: 1.02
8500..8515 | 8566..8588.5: 1.05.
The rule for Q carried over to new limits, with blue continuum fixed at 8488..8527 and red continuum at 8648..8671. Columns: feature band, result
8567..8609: -0.11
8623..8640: -0.17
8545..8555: -0.02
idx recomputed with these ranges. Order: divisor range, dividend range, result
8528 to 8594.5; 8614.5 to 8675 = 0.98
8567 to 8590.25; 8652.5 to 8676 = 0.85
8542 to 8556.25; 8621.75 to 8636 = 1.14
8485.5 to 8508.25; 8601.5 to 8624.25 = 1.05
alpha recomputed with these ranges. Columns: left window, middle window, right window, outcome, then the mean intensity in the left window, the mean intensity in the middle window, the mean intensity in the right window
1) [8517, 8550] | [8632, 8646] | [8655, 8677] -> -2.19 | 8.95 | 10.2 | 8.74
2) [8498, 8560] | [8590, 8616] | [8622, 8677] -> -1.44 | 9.38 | 9.98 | 9.5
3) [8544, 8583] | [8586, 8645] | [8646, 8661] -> -3.32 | 10.1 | 10.1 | 9.12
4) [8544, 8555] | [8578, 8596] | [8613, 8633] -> -0.66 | 9.37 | 10.1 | 10.1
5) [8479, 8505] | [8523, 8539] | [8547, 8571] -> 1.30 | 9.75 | 9.23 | 10.3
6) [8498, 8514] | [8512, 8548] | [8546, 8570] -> 3.12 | 9.67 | 9.03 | 10.2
